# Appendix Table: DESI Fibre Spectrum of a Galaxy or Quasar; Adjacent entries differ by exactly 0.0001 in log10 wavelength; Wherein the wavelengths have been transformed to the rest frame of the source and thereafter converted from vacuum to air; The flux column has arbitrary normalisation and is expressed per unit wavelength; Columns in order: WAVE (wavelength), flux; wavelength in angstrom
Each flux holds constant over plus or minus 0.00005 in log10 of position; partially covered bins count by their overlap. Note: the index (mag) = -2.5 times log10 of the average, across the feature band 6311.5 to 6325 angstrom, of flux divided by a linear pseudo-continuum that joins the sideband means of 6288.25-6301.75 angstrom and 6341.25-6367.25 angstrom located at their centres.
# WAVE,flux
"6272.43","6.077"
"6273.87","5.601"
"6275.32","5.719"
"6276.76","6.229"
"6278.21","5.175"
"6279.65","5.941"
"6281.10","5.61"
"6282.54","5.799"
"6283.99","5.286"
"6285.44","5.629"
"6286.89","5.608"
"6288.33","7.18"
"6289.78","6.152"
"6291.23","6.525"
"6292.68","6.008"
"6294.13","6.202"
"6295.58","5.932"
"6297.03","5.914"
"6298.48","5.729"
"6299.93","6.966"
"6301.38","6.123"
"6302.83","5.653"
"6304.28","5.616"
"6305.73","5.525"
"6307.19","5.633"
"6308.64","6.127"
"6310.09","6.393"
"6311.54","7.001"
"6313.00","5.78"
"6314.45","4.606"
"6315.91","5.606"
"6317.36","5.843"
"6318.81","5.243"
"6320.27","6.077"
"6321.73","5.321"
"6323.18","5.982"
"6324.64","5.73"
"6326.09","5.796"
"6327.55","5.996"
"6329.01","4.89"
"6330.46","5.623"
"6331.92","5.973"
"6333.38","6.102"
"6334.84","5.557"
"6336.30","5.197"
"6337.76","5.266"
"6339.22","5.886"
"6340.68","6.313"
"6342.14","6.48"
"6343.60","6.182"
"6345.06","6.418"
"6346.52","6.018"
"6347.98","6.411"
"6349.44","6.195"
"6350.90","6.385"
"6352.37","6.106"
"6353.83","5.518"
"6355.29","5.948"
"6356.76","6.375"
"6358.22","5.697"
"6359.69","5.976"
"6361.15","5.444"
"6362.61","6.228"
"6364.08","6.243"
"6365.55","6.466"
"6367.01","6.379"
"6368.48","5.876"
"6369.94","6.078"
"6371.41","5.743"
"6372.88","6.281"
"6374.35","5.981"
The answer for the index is 0.10 mag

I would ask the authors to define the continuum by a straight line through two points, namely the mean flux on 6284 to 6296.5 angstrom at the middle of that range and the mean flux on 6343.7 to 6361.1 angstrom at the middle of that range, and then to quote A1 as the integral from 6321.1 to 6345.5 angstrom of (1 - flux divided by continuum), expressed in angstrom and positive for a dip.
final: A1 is 1.1 angstrom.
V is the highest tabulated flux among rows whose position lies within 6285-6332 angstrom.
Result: 7.18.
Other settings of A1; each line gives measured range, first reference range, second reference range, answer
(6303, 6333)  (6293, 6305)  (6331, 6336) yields 0.80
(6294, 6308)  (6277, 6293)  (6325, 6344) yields -0.12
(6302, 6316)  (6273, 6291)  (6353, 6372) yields 0.23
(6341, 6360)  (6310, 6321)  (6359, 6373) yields -0.51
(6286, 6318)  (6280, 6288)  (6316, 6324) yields -1.79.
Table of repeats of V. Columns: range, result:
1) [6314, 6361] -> 6.48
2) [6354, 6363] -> 6.375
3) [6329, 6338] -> 6.102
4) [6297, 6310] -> 6.966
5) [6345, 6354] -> 6.418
